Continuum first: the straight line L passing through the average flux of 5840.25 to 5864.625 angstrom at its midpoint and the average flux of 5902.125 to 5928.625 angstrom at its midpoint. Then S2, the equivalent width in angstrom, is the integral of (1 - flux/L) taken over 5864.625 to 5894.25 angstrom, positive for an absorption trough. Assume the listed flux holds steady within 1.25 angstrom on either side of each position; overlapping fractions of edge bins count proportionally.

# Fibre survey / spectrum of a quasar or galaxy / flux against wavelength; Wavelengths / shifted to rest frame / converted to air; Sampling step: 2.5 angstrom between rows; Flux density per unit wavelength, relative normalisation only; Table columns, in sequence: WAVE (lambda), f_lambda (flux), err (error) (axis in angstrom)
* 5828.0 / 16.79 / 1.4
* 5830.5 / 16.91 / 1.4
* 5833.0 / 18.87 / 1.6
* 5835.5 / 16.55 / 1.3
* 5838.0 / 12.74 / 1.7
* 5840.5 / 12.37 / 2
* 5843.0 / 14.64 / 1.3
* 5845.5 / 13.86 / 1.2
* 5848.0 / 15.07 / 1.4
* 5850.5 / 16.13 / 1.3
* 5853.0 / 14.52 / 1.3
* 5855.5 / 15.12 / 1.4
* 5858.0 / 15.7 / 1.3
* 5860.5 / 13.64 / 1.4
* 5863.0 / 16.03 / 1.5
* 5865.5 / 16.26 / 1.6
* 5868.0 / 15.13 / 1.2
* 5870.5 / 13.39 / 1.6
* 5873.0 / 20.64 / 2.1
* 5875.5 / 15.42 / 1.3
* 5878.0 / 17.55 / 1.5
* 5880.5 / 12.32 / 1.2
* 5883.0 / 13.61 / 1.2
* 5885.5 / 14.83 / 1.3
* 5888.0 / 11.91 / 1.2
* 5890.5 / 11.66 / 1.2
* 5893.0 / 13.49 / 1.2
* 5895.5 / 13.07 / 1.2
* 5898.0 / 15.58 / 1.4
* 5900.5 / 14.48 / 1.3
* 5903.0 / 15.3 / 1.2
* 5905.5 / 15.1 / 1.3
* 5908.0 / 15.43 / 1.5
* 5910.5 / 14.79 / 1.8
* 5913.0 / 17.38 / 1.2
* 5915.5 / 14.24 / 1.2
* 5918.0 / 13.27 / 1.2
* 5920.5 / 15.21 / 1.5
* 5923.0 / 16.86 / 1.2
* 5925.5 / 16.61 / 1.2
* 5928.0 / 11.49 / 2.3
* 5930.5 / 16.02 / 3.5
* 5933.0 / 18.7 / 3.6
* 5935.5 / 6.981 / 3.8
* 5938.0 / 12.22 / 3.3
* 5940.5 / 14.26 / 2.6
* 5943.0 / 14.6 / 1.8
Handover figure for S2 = 0.6 angstrom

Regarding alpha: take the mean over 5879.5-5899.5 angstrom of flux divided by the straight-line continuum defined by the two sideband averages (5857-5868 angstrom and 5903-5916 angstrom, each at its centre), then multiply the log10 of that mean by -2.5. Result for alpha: 0.16 mag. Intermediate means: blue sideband 15.4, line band 13.3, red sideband 15.4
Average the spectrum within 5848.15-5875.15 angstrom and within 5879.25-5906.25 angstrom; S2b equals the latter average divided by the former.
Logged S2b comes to 0.88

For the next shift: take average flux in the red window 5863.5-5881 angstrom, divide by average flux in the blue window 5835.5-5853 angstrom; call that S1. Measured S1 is 1.11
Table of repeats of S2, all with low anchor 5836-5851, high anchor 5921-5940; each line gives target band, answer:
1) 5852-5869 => -1.26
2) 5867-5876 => -1.32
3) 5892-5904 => -0.18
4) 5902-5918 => -1.17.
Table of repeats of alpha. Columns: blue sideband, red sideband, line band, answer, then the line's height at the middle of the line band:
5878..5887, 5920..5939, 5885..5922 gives -0.017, 14.2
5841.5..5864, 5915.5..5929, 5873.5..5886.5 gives -0.018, 14.8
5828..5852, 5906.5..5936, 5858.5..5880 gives -0.048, 15.2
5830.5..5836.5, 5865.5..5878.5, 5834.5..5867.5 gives 0.150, 17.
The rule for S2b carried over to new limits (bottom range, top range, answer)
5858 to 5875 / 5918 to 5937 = 0.91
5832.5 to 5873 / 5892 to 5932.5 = 0.99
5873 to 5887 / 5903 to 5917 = 1.01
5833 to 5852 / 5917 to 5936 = 1.00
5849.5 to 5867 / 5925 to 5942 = 0.89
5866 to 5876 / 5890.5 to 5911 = 0.89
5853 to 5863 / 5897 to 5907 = 1.01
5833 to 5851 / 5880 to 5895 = 0.88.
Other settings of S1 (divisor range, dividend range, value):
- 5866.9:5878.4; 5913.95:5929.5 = 0.90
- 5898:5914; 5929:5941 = 0.88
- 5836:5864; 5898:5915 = 1.06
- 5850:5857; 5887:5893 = 0.80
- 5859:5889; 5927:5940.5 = 0.88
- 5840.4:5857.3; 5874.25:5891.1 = 0.95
